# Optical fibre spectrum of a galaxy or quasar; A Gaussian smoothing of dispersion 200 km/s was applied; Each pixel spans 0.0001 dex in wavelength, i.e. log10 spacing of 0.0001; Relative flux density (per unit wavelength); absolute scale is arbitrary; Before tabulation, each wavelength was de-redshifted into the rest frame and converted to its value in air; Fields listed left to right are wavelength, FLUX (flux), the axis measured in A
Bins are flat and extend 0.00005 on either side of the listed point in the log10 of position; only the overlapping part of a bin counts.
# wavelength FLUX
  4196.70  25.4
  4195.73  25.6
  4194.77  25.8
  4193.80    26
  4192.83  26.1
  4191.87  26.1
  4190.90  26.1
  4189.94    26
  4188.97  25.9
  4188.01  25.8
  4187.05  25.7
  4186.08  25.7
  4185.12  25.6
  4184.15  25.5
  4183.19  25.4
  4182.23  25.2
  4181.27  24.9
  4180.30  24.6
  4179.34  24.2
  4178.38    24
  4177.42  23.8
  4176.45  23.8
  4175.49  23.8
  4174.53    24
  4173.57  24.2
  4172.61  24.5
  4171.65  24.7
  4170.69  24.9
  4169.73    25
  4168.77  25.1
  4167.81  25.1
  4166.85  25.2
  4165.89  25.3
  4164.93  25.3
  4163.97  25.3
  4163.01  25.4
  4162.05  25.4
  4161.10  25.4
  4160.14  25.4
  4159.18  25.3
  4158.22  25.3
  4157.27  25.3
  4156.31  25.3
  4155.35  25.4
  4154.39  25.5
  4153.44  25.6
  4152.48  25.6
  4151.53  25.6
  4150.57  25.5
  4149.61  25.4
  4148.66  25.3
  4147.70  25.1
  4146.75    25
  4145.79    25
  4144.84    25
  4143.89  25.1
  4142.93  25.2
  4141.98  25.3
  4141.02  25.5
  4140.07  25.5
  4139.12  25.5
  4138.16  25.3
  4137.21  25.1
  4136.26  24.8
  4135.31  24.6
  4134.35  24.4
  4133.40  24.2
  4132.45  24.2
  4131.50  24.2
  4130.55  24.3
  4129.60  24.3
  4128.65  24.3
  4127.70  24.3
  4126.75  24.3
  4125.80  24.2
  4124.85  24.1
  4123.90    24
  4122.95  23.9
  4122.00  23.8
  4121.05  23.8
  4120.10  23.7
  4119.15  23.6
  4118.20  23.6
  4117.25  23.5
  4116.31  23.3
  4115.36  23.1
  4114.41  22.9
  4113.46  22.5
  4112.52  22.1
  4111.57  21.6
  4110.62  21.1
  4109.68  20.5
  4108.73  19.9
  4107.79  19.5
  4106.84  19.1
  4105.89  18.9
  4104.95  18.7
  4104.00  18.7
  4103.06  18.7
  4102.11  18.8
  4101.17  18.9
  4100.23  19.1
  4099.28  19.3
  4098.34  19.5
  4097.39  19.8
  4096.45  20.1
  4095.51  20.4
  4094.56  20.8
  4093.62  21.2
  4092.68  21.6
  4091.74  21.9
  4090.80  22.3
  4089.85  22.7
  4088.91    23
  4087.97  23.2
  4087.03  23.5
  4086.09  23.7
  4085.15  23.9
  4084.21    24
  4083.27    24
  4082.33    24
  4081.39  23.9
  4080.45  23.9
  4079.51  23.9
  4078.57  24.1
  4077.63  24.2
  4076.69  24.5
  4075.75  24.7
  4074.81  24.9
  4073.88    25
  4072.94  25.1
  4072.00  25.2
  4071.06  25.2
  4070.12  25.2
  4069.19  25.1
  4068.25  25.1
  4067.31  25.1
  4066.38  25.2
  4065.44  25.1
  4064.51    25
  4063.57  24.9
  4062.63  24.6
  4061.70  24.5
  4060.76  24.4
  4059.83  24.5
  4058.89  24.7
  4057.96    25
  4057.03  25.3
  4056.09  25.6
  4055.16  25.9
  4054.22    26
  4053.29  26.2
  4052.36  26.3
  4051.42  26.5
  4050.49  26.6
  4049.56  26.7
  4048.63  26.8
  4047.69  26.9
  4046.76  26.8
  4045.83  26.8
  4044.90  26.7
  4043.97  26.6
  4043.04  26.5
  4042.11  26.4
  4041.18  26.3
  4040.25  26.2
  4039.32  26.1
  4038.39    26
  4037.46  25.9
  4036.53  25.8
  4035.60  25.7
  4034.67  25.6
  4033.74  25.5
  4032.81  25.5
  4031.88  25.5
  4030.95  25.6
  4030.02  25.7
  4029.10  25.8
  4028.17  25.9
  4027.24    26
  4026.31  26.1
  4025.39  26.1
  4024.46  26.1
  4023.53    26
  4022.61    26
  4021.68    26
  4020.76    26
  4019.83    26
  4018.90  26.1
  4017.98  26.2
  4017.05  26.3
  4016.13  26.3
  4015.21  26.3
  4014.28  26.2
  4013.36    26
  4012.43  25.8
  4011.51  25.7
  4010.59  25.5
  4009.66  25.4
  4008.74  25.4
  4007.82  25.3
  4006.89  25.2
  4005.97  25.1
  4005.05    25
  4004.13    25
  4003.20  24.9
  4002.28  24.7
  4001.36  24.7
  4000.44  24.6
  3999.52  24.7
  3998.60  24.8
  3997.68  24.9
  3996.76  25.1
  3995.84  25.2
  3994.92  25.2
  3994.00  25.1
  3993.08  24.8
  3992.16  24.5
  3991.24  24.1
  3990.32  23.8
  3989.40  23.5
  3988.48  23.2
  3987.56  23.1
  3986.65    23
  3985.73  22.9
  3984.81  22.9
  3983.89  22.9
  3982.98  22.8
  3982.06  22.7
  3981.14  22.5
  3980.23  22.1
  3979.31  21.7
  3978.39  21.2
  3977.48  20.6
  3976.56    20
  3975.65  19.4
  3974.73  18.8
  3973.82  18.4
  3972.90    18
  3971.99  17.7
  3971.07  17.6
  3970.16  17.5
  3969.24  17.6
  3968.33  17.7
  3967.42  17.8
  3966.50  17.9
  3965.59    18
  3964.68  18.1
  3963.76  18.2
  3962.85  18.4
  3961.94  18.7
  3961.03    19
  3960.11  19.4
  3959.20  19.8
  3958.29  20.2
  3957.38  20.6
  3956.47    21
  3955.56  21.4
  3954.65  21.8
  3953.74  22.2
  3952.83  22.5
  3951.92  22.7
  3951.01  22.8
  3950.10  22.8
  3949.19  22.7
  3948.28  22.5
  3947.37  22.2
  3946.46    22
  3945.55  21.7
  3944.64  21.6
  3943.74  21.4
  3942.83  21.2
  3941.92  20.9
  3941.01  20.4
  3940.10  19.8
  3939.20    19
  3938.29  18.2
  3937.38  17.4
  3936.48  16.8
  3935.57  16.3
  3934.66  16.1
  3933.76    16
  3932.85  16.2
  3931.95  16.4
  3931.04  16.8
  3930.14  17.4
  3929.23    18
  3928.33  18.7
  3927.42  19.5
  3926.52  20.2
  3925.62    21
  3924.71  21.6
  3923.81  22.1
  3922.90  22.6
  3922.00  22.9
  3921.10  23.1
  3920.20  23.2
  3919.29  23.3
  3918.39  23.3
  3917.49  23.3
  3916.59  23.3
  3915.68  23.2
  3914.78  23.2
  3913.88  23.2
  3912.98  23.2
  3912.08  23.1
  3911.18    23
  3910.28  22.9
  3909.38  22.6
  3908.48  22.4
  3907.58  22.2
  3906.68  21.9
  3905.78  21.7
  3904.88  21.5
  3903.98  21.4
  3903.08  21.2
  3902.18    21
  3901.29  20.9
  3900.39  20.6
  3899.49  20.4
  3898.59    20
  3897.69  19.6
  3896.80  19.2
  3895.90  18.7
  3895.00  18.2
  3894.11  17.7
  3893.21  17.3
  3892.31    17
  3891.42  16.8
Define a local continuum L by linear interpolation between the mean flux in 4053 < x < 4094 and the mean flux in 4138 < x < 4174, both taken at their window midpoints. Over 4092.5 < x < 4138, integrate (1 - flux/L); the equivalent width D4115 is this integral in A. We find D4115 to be 4.9 A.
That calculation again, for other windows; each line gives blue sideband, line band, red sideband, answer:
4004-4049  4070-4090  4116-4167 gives 0.98 A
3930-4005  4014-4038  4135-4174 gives -3.86 A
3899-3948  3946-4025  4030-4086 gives 0.73 A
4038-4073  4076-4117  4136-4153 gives 6.18 A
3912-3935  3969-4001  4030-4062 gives 1.59 A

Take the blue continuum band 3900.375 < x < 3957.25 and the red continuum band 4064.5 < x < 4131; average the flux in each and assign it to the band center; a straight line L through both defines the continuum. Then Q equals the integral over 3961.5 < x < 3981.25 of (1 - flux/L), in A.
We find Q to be 2.3 A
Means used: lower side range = 21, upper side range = 22.7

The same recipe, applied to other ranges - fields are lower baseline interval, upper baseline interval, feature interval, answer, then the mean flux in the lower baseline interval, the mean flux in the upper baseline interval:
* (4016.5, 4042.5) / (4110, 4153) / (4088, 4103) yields 2.5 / 25.9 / 24.3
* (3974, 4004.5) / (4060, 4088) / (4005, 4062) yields -4.7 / 23.3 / 24.5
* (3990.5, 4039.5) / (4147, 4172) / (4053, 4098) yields 2.6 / 25.5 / 25.3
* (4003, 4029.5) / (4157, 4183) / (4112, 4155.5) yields 1.0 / 25.8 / 24.8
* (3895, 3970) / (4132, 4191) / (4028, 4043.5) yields -2.3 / 20.5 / 25.1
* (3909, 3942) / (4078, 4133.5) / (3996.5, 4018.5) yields -4.2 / 20.5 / 22.3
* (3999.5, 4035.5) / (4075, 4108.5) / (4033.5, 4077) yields -3.7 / 25.6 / 21.7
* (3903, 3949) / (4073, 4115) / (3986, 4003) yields -2.5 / 20.8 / 21.8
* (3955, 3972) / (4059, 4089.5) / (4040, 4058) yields -2.5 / 18.8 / 24.5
